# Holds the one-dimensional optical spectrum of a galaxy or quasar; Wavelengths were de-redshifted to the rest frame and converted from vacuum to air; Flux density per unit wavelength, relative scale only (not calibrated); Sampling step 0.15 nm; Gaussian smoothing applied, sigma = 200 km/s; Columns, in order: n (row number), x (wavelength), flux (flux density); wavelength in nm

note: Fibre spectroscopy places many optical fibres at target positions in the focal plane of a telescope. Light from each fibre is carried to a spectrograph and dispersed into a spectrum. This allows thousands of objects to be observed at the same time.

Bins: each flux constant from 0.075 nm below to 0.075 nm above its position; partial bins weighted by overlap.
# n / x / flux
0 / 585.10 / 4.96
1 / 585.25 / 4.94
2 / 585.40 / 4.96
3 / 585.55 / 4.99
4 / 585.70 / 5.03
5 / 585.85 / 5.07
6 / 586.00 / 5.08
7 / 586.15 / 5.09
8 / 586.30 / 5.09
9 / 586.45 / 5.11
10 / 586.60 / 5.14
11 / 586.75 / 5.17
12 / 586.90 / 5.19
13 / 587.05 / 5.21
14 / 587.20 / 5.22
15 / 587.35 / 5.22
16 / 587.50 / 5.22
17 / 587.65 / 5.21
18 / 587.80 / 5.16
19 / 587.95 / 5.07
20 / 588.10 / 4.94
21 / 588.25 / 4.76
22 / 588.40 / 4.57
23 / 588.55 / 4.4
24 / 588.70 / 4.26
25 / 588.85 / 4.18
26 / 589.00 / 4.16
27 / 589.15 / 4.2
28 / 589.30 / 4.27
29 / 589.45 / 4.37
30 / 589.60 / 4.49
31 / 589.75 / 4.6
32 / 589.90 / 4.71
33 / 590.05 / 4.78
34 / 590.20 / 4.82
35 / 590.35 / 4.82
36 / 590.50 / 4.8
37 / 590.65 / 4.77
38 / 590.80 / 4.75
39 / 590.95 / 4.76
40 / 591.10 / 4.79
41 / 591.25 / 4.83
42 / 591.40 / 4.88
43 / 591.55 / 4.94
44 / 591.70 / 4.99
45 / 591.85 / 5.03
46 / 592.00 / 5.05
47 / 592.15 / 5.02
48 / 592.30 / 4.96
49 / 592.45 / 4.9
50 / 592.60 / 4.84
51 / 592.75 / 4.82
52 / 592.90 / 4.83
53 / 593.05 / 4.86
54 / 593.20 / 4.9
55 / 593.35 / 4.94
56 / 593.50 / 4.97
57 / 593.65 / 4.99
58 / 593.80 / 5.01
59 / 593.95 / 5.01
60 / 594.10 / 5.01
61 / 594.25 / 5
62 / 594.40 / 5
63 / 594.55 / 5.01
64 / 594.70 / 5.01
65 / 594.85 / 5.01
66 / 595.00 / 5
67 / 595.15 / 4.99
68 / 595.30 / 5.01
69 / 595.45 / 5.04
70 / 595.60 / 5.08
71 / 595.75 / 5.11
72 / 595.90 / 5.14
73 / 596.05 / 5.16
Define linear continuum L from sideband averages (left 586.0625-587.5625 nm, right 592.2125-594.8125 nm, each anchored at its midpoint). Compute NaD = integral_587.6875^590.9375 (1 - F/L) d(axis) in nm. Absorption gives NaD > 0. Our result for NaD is 0.29 nm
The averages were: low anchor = 5.16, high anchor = 4.95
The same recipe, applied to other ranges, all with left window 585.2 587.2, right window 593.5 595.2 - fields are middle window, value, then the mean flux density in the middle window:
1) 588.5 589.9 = 0.20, 4.34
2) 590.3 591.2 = 0.05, 4.78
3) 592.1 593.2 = 0.03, 4.89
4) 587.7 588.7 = 0.06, 4.78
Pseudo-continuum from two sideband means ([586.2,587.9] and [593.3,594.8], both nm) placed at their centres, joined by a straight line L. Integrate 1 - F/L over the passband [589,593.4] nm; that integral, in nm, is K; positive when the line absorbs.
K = 0.26 nm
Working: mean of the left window 5.17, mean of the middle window 4.77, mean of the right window 5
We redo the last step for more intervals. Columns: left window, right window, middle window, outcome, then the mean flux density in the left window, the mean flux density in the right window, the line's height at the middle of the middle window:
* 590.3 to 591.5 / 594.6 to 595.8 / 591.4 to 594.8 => -0.03 nm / 4.8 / 5.03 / 4.92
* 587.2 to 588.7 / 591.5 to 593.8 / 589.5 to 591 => 0.06 nm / 4.93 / 4.94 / 4.93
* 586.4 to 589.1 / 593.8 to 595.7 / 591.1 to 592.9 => 0.02 nm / 4.89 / 5.02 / 4.97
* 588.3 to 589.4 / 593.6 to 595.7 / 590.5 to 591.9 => -0.08 nm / 4.3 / 5.01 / 4.59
